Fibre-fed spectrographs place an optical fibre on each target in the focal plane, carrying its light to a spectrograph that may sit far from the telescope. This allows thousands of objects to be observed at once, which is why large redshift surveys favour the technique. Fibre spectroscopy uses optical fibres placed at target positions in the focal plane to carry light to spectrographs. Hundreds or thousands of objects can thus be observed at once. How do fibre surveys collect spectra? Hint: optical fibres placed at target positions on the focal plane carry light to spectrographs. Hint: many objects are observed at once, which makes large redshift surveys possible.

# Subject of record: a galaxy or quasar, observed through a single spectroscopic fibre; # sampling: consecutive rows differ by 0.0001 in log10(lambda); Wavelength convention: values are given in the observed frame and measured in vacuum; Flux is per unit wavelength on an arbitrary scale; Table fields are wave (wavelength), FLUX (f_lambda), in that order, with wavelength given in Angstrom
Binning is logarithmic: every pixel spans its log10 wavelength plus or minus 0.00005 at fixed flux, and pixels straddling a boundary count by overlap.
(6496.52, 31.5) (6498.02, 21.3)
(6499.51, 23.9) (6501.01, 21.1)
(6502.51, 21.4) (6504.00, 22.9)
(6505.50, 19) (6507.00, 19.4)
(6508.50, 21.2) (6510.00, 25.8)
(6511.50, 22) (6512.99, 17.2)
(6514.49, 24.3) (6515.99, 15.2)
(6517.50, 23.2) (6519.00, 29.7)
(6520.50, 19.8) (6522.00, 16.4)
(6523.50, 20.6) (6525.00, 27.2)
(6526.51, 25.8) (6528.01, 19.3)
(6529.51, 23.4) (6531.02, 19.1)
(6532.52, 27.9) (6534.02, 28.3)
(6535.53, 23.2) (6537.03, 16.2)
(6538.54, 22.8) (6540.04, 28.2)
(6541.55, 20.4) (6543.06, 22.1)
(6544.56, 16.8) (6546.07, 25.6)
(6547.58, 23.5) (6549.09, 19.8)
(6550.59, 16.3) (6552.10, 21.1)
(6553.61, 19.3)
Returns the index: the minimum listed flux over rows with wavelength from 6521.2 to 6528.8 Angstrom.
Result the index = 16.4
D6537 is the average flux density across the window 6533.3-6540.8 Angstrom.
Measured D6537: 23.7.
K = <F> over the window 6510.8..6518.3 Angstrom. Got 20.4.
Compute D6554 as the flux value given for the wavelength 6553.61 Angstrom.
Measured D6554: 19.3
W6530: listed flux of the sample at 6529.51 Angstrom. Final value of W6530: 23.4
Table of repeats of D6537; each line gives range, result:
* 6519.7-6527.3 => 22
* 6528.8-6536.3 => 24.4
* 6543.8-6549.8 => 21.4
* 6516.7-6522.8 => 22.2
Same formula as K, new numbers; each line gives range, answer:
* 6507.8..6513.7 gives 21.6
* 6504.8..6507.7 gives 19.2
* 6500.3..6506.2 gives 21.1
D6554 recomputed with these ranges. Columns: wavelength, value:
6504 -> 22.9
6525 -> 27.2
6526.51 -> 25.8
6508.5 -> 21.2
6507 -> 19.4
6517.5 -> 23.2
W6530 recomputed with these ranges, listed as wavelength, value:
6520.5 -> 19.8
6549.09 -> 19.8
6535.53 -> 23.2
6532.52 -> 27.9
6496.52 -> 31.5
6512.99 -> 17.2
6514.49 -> 24.3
